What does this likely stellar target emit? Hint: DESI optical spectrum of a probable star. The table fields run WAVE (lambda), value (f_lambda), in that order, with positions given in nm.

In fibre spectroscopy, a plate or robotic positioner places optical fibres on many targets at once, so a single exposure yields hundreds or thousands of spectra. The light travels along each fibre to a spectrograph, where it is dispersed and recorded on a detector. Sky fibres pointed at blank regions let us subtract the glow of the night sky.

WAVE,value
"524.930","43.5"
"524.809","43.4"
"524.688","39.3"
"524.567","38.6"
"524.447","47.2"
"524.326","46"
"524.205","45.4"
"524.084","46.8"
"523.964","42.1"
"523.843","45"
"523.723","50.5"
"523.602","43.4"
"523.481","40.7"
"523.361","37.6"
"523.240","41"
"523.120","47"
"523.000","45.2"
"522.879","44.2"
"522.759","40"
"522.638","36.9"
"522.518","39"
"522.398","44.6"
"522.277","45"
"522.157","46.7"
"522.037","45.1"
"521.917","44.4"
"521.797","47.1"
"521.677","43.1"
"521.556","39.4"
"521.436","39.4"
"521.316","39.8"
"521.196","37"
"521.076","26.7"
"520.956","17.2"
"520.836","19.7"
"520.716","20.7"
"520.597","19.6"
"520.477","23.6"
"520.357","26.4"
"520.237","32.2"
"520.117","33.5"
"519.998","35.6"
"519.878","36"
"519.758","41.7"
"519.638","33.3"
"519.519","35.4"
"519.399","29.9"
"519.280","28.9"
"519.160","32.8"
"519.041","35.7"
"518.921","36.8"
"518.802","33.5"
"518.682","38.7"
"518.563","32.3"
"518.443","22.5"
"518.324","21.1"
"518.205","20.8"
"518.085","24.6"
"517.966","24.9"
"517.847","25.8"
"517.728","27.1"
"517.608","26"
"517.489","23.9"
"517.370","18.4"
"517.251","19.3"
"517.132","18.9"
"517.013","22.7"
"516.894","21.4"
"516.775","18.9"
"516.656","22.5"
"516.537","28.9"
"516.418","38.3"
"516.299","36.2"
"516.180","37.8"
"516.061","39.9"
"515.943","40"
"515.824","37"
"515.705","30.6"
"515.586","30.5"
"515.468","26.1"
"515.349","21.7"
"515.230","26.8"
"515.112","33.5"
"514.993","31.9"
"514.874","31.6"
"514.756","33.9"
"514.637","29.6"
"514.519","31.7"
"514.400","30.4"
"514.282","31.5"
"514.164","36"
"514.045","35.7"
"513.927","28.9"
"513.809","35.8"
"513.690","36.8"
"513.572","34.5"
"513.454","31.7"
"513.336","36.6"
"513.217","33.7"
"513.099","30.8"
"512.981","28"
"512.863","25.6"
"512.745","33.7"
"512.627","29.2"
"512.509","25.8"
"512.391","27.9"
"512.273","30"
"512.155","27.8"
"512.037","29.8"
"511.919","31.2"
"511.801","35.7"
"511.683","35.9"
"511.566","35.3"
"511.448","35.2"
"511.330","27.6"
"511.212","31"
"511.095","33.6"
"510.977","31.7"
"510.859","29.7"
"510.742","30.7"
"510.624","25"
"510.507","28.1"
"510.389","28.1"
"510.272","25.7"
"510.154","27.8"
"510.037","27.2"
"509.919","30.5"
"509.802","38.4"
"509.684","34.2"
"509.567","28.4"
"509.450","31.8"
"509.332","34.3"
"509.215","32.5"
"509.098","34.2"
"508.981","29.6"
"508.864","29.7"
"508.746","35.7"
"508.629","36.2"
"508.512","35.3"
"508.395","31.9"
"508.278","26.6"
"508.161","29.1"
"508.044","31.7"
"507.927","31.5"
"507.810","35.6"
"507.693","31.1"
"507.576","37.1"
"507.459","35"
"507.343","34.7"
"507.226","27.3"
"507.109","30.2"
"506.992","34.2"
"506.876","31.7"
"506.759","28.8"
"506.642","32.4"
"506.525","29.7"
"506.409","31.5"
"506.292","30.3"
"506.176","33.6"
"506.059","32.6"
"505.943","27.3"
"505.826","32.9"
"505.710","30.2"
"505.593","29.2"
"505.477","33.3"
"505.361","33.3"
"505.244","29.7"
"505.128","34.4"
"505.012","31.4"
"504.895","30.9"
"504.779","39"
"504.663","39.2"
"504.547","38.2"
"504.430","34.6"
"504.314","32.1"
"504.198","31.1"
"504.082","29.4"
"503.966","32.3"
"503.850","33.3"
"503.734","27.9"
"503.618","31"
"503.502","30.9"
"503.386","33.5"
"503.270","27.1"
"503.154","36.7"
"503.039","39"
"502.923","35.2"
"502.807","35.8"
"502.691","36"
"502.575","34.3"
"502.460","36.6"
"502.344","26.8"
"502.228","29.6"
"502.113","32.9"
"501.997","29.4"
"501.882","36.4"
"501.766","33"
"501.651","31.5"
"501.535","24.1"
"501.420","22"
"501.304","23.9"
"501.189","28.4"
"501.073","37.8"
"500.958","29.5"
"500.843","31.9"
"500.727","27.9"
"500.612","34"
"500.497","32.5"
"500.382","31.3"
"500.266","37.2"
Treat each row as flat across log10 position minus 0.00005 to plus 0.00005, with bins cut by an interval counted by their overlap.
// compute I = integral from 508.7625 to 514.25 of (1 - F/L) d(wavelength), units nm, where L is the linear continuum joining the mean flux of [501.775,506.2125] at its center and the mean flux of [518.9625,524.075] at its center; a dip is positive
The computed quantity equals 0.52 nm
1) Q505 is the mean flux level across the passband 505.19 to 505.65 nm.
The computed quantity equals 31.4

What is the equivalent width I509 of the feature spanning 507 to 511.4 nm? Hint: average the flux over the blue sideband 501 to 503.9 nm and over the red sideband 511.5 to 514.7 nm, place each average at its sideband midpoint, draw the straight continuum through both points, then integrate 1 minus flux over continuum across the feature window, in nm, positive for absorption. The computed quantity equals 0.06 nm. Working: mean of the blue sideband 31.7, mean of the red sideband 31.8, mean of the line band 31.4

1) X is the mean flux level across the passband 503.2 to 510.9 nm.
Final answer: 31.7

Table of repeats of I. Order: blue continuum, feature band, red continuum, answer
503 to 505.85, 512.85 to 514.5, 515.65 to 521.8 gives -0.097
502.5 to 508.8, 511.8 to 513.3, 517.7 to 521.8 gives 0.090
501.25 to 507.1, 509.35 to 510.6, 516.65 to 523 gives 0.071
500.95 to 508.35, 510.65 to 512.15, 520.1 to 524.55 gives 0.112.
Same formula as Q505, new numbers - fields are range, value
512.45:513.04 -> 28.5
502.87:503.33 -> 34.5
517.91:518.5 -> 22.8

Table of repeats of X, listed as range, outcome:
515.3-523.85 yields 33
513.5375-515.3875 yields 32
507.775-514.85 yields 31.5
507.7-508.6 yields 31.8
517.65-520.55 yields 30.5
